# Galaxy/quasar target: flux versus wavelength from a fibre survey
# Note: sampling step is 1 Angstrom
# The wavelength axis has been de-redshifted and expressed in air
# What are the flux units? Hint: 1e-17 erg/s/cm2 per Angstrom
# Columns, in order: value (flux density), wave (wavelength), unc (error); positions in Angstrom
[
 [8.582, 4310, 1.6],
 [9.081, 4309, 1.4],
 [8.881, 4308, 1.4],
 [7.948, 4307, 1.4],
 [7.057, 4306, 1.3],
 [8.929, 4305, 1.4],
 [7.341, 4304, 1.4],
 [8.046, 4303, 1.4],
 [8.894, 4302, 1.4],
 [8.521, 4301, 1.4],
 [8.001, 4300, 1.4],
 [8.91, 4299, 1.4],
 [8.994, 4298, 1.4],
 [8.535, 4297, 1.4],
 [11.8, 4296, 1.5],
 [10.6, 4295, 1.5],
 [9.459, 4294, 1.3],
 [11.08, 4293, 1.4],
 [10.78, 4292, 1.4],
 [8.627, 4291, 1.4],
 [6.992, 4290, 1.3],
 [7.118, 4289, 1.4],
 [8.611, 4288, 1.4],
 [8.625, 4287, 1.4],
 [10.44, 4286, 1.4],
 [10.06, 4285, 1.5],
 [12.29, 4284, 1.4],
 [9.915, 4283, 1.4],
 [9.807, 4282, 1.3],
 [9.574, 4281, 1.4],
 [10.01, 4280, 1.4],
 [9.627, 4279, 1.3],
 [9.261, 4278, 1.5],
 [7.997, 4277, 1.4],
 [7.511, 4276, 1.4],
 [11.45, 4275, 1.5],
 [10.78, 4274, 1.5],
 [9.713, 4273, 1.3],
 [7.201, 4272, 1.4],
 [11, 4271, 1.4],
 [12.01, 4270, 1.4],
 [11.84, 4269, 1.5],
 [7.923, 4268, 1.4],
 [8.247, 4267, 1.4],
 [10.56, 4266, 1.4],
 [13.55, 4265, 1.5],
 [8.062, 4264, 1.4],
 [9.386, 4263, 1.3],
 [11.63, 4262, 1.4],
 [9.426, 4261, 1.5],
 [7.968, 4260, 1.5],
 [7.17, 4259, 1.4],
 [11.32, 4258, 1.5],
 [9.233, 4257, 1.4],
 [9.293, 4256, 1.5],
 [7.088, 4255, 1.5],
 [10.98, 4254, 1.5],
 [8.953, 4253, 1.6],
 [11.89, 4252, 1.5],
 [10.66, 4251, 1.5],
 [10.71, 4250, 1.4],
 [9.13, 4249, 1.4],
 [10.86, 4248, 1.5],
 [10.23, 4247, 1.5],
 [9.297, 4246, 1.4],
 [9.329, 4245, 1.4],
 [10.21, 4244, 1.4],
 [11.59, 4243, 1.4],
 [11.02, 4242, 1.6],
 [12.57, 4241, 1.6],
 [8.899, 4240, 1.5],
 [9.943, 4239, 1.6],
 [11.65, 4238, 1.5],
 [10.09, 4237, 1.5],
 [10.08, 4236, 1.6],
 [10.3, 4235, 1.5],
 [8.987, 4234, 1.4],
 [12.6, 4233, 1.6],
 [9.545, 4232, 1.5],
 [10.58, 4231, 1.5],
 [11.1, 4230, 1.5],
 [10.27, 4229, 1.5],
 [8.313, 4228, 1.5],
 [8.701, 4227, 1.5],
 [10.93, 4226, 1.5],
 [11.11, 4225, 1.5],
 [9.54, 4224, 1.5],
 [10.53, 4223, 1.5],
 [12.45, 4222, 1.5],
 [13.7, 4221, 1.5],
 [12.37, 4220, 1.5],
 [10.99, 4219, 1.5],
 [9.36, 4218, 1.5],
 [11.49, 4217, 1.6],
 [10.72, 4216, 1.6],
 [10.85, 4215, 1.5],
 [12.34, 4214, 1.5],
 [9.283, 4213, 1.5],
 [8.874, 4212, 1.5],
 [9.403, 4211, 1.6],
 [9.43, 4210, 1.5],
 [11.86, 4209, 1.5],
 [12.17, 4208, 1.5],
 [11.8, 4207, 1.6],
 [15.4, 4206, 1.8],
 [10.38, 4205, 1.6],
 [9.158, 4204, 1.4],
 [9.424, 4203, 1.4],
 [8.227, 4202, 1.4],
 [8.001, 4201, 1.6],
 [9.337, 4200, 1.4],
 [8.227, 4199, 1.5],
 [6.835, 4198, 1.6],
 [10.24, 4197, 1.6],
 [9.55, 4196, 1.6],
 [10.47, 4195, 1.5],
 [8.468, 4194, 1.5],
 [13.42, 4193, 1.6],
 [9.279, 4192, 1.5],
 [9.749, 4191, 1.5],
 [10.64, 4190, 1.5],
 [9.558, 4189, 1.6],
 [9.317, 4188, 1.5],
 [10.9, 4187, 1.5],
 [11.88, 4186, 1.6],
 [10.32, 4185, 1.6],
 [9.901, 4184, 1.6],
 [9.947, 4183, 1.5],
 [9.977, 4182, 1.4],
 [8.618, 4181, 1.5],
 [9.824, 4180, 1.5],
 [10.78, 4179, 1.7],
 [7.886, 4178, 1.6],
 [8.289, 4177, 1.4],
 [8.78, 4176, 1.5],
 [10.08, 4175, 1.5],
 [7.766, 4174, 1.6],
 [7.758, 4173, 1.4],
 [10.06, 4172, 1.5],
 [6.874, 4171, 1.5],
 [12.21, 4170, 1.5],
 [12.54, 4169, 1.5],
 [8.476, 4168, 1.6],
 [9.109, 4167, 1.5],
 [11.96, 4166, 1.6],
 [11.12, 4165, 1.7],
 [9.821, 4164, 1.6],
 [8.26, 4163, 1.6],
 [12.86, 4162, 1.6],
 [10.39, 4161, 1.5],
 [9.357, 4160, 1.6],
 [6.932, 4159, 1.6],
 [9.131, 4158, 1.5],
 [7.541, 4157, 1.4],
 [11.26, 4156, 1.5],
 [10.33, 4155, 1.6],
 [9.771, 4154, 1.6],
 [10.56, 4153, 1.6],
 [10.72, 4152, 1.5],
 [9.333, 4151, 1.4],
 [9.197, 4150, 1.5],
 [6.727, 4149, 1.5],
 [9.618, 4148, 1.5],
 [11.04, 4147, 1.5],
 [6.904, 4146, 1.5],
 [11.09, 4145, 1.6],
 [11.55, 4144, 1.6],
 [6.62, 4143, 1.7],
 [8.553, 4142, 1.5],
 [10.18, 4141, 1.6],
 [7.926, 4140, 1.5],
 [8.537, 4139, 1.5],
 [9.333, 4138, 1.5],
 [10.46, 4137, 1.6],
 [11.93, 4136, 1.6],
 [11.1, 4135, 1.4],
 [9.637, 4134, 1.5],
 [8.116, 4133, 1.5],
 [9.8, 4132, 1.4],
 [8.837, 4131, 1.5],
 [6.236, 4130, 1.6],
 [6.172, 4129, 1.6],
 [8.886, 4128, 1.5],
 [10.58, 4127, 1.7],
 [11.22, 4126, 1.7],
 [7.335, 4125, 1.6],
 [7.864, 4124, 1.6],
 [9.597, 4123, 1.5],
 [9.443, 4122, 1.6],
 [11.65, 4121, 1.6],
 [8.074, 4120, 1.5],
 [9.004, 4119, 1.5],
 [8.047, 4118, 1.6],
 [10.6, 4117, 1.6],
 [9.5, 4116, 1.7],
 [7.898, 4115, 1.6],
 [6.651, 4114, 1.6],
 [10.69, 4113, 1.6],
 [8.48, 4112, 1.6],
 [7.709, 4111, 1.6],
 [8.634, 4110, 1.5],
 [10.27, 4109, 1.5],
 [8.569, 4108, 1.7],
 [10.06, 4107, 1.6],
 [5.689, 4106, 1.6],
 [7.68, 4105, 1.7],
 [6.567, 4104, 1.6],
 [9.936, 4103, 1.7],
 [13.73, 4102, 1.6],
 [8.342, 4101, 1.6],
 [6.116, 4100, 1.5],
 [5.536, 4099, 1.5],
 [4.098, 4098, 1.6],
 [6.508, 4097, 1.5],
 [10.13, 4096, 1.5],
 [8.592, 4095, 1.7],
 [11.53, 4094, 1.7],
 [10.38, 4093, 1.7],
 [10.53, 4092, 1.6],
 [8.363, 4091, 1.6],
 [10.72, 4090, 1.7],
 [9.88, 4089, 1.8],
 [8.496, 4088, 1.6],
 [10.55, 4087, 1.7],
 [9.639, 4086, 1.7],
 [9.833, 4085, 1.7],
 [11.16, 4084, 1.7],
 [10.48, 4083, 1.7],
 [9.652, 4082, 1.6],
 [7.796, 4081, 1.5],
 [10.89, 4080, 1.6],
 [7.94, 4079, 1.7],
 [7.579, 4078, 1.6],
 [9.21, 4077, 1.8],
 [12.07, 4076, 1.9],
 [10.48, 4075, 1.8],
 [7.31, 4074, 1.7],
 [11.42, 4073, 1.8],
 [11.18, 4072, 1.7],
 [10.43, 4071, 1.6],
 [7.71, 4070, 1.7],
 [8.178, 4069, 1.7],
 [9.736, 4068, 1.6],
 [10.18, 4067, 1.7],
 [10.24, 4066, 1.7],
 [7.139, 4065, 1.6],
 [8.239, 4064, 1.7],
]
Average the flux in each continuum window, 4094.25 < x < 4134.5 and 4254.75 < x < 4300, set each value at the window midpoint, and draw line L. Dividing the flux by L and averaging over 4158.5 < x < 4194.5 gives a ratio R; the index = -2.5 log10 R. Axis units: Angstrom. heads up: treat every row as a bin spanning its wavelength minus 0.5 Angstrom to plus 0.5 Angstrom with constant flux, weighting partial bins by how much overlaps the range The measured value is -0.10 mag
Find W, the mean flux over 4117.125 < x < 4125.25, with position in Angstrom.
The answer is 9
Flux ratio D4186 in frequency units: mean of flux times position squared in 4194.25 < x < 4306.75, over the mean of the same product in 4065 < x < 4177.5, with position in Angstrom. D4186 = 1.1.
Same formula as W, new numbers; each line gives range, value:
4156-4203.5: 9.59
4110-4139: 9.08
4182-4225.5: 10.4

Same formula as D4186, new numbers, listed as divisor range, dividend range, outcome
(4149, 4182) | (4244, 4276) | 1.08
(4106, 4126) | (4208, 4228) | 1.26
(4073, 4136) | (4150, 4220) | 1.14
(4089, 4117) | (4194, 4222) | 1.26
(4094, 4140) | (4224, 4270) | 1.22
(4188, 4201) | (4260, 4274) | 1.08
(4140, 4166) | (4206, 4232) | 1.16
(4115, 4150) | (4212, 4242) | 1.21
